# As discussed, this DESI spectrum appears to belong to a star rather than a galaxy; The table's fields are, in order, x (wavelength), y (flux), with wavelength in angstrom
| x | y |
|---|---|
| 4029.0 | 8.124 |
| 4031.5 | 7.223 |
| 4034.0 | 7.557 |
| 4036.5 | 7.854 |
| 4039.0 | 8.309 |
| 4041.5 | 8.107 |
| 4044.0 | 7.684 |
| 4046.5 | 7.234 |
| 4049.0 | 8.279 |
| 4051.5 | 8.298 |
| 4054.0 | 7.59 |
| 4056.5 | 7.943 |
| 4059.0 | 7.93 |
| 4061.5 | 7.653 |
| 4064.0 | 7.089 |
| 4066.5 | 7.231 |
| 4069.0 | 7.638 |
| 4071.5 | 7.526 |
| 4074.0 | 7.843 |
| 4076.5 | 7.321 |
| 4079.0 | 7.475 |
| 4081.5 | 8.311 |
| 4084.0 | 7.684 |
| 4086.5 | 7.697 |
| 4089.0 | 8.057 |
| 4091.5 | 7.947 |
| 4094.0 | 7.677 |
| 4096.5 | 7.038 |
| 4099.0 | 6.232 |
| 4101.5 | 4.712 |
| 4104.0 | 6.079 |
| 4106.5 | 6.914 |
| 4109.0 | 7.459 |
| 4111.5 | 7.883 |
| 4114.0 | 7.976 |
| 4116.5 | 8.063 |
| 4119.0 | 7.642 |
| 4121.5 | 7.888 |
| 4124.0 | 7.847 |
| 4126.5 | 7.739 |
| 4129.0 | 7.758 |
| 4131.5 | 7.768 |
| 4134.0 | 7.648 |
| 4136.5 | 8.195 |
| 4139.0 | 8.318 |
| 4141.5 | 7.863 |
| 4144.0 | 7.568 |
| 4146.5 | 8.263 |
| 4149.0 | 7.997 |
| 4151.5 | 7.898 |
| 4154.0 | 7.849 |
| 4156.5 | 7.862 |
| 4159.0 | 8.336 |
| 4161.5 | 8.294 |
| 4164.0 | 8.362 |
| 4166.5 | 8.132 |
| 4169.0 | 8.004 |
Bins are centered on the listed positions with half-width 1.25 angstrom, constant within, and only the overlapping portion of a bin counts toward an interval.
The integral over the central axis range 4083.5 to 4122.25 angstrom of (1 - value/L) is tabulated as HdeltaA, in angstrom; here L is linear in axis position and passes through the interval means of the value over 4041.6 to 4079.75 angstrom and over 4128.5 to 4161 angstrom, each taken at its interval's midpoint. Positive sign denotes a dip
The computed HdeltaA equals 2.6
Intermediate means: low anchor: 7.67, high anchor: 7.96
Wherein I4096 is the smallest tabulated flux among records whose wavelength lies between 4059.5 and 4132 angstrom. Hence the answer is 4.712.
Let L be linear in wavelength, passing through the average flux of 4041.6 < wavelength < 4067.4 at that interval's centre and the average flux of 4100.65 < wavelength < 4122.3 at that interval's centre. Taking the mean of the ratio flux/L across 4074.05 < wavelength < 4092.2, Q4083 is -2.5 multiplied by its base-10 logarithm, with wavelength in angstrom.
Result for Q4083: -0.046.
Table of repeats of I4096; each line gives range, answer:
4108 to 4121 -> 7.459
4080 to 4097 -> 7.038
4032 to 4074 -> 7.089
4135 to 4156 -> 7.568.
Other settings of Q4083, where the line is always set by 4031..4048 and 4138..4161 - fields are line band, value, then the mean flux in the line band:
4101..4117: 0.12 mag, 7.07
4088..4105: 0.16 mag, 6.81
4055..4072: 0.03 mag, 7.58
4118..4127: 0.02 mag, 7.79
